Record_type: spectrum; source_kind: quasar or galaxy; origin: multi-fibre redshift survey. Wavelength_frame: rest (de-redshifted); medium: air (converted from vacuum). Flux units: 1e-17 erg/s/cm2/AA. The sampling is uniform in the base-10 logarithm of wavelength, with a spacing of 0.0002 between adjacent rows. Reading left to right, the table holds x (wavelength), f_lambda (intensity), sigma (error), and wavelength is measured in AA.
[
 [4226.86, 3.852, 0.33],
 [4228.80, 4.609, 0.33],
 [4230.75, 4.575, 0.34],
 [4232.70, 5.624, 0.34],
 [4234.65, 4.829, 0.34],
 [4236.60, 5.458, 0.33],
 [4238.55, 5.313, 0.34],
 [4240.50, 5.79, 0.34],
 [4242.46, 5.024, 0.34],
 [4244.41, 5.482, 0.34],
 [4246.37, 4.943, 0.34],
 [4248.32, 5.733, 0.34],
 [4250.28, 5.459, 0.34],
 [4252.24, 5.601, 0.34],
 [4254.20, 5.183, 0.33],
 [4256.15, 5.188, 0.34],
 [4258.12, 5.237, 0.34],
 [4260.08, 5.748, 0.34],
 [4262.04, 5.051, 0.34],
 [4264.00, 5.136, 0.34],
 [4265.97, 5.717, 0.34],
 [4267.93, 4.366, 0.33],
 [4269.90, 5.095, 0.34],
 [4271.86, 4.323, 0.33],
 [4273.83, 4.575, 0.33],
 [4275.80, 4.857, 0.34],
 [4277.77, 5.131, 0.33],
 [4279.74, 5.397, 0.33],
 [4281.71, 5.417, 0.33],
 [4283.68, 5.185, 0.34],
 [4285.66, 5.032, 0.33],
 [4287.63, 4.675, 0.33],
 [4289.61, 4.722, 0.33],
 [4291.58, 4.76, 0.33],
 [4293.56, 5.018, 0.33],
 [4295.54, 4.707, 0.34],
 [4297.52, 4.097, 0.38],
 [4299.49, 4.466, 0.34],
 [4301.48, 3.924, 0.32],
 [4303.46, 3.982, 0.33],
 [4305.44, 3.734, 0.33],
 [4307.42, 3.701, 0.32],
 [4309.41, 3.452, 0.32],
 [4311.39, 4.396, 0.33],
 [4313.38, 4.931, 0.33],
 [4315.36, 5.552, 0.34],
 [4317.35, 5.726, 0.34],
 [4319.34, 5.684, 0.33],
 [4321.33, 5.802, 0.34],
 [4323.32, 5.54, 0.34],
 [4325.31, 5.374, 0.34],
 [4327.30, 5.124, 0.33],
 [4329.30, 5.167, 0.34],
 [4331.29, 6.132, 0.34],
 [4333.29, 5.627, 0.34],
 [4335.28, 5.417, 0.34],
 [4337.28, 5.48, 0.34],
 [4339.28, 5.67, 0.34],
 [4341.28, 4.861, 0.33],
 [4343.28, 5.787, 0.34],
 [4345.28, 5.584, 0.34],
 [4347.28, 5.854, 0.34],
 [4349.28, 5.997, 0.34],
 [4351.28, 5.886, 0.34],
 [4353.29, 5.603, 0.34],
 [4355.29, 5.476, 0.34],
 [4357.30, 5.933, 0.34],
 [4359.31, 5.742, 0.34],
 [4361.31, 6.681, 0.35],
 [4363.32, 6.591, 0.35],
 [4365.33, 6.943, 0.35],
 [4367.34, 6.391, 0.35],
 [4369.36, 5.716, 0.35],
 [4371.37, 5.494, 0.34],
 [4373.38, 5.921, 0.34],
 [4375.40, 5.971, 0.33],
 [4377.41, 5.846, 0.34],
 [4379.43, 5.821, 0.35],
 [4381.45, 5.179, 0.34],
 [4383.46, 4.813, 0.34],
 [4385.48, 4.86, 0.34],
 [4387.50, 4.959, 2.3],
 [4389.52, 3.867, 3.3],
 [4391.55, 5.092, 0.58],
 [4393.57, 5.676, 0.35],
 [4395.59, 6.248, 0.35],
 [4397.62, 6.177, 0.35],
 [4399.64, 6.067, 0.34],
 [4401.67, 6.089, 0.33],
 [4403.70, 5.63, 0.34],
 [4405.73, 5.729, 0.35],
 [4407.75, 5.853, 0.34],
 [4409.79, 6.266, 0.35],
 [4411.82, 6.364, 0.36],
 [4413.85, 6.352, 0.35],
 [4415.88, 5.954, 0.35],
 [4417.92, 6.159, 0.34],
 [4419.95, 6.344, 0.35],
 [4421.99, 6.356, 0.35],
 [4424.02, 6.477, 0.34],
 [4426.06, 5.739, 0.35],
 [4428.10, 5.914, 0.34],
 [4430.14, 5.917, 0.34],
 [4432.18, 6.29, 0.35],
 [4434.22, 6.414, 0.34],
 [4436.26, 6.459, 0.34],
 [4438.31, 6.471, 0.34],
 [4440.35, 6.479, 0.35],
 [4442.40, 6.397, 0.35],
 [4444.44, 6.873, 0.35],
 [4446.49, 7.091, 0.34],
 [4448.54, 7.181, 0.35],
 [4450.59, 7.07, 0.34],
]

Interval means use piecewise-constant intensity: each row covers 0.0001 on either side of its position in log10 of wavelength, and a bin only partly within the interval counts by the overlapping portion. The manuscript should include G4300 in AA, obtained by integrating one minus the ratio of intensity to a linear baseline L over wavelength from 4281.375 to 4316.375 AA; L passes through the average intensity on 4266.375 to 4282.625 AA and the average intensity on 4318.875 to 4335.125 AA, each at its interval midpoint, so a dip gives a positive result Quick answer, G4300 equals 4.56 AA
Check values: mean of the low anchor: 4.92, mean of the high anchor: 5.55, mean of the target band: 4.53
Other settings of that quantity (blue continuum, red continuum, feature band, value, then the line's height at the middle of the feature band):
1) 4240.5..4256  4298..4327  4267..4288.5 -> 0.7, 5.08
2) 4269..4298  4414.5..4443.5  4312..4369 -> -3.2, 5.41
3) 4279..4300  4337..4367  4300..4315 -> 3.1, 5.16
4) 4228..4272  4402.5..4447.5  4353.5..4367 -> -0.8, 5.87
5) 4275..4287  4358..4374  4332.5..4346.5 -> 0.9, 5.87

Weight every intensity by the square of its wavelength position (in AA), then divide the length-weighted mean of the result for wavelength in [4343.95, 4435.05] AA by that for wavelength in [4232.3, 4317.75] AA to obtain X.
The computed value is 1.3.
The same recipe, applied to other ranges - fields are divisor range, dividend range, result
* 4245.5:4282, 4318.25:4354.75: 1.12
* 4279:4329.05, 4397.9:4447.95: 1.37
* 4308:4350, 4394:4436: 1.19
